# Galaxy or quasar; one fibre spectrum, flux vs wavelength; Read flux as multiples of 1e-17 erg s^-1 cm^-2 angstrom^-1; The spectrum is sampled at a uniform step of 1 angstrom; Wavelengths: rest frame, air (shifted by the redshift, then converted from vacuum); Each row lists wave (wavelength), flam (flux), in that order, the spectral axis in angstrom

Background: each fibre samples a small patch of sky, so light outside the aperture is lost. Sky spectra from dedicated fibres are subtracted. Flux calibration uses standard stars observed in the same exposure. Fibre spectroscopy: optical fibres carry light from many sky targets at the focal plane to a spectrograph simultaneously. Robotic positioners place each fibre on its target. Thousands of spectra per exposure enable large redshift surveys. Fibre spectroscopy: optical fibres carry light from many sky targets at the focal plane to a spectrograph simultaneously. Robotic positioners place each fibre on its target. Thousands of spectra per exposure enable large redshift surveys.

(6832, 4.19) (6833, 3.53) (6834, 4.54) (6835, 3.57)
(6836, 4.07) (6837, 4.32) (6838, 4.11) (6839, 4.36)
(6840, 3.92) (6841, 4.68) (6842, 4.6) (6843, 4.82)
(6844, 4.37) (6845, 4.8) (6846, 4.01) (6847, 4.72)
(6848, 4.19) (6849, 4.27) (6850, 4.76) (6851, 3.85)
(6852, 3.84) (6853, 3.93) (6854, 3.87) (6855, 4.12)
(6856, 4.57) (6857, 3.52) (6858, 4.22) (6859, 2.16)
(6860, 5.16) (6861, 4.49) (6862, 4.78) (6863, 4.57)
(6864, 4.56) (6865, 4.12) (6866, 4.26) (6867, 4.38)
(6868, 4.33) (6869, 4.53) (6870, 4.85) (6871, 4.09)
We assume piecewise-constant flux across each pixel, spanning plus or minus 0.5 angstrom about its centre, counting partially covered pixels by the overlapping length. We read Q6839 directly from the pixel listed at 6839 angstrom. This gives 4.36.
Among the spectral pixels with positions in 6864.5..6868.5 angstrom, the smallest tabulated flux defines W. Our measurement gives 4.12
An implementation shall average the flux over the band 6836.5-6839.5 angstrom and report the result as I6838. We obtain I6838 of 4.26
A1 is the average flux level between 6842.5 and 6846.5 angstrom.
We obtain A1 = 4.5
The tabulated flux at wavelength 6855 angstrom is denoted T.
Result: 4.12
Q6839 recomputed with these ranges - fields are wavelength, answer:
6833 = 3.53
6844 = 4.37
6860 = 5.16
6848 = 4.19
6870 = 4.85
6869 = 4.53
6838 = 4.11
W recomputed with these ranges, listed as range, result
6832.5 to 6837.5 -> 3.53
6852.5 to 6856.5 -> 3.87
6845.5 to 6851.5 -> 3.85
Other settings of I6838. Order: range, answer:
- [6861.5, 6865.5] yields 4.51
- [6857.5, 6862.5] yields 4.16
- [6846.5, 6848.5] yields 4.46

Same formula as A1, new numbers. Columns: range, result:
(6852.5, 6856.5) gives 4.12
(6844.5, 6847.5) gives 4.51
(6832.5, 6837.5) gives 4.01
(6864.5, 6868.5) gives 4.27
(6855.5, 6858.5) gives 4.1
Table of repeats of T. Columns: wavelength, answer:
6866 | 4.26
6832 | 4.19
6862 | 4.78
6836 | 4.07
